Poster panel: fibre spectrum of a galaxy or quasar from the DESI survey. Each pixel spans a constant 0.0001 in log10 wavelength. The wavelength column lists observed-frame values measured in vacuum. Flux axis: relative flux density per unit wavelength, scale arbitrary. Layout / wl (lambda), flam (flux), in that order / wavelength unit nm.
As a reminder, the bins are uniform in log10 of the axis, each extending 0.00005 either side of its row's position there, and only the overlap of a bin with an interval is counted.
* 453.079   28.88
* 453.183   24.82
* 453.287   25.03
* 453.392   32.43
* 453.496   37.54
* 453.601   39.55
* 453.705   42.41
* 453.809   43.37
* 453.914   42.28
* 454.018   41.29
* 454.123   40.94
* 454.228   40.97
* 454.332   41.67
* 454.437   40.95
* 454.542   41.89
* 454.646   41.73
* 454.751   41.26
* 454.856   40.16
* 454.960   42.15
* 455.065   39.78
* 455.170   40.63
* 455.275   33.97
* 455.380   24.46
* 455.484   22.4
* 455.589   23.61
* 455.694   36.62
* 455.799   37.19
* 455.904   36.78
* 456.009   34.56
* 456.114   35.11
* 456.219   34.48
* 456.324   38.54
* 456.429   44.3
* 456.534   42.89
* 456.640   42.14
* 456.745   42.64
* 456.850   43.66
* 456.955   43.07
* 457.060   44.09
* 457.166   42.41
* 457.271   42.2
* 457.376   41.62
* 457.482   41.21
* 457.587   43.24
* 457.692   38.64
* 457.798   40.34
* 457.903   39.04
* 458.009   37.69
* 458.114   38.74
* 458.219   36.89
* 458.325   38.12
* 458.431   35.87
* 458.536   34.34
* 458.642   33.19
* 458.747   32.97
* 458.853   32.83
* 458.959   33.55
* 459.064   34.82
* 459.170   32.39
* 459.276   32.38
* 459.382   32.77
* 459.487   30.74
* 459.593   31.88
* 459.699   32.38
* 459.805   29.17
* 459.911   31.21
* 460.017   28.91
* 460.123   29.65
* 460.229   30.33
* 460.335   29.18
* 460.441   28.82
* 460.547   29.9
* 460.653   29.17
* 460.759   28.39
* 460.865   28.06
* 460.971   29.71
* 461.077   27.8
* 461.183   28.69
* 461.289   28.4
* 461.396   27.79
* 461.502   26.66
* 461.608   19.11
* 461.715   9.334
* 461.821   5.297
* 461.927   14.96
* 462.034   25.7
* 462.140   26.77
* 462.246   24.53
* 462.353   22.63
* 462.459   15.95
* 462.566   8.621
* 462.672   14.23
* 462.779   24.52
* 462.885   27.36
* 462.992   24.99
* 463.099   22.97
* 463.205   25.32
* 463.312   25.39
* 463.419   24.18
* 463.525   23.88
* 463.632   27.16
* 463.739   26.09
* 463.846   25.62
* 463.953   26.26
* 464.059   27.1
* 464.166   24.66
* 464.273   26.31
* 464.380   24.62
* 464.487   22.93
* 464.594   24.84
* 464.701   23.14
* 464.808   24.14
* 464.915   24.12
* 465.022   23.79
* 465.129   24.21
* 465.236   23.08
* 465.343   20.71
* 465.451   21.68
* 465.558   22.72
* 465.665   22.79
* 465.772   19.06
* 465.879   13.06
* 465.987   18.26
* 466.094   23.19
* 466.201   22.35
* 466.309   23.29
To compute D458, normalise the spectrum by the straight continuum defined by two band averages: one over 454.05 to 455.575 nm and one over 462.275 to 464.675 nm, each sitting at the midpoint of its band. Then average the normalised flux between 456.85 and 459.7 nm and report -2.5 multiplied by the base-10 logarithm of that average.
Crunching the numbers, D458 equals -0.16 mag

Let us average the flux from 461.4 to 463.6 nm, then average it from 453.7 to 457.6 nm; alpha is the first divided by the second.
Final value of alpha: 0.5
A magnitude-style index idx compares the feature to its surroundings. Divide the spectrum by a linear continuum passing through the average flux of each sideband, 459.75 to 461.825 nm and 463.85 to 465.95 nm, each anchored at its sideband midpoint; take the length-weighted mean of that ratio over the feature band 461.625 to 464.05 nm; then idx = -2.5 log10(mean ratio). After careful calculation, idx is 0.16 mag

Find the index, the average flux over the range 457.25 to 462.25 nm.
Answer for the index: 30.9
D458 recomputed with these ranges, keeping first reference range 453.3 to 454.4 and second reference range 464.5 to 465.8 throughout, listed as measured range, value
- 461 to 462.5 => 0.270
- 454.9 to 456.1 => 0.102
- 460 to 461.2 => 0.022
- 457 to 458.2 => -0.192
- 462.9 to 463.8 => 0.022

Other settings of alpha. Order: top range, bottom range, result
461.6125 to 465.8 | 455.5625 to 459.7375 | 0.60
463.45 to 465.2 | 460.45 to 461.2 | 0.86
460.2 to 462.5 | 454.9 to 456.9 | 0.67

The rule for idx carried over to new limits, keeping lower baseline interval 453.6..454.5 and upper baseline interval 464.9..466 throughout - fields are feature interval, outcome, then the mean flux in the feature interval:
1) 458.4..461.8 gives 0.05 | 29.4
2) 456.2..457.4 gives -0.15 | 42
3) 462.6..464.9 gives -0.01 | 24.4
